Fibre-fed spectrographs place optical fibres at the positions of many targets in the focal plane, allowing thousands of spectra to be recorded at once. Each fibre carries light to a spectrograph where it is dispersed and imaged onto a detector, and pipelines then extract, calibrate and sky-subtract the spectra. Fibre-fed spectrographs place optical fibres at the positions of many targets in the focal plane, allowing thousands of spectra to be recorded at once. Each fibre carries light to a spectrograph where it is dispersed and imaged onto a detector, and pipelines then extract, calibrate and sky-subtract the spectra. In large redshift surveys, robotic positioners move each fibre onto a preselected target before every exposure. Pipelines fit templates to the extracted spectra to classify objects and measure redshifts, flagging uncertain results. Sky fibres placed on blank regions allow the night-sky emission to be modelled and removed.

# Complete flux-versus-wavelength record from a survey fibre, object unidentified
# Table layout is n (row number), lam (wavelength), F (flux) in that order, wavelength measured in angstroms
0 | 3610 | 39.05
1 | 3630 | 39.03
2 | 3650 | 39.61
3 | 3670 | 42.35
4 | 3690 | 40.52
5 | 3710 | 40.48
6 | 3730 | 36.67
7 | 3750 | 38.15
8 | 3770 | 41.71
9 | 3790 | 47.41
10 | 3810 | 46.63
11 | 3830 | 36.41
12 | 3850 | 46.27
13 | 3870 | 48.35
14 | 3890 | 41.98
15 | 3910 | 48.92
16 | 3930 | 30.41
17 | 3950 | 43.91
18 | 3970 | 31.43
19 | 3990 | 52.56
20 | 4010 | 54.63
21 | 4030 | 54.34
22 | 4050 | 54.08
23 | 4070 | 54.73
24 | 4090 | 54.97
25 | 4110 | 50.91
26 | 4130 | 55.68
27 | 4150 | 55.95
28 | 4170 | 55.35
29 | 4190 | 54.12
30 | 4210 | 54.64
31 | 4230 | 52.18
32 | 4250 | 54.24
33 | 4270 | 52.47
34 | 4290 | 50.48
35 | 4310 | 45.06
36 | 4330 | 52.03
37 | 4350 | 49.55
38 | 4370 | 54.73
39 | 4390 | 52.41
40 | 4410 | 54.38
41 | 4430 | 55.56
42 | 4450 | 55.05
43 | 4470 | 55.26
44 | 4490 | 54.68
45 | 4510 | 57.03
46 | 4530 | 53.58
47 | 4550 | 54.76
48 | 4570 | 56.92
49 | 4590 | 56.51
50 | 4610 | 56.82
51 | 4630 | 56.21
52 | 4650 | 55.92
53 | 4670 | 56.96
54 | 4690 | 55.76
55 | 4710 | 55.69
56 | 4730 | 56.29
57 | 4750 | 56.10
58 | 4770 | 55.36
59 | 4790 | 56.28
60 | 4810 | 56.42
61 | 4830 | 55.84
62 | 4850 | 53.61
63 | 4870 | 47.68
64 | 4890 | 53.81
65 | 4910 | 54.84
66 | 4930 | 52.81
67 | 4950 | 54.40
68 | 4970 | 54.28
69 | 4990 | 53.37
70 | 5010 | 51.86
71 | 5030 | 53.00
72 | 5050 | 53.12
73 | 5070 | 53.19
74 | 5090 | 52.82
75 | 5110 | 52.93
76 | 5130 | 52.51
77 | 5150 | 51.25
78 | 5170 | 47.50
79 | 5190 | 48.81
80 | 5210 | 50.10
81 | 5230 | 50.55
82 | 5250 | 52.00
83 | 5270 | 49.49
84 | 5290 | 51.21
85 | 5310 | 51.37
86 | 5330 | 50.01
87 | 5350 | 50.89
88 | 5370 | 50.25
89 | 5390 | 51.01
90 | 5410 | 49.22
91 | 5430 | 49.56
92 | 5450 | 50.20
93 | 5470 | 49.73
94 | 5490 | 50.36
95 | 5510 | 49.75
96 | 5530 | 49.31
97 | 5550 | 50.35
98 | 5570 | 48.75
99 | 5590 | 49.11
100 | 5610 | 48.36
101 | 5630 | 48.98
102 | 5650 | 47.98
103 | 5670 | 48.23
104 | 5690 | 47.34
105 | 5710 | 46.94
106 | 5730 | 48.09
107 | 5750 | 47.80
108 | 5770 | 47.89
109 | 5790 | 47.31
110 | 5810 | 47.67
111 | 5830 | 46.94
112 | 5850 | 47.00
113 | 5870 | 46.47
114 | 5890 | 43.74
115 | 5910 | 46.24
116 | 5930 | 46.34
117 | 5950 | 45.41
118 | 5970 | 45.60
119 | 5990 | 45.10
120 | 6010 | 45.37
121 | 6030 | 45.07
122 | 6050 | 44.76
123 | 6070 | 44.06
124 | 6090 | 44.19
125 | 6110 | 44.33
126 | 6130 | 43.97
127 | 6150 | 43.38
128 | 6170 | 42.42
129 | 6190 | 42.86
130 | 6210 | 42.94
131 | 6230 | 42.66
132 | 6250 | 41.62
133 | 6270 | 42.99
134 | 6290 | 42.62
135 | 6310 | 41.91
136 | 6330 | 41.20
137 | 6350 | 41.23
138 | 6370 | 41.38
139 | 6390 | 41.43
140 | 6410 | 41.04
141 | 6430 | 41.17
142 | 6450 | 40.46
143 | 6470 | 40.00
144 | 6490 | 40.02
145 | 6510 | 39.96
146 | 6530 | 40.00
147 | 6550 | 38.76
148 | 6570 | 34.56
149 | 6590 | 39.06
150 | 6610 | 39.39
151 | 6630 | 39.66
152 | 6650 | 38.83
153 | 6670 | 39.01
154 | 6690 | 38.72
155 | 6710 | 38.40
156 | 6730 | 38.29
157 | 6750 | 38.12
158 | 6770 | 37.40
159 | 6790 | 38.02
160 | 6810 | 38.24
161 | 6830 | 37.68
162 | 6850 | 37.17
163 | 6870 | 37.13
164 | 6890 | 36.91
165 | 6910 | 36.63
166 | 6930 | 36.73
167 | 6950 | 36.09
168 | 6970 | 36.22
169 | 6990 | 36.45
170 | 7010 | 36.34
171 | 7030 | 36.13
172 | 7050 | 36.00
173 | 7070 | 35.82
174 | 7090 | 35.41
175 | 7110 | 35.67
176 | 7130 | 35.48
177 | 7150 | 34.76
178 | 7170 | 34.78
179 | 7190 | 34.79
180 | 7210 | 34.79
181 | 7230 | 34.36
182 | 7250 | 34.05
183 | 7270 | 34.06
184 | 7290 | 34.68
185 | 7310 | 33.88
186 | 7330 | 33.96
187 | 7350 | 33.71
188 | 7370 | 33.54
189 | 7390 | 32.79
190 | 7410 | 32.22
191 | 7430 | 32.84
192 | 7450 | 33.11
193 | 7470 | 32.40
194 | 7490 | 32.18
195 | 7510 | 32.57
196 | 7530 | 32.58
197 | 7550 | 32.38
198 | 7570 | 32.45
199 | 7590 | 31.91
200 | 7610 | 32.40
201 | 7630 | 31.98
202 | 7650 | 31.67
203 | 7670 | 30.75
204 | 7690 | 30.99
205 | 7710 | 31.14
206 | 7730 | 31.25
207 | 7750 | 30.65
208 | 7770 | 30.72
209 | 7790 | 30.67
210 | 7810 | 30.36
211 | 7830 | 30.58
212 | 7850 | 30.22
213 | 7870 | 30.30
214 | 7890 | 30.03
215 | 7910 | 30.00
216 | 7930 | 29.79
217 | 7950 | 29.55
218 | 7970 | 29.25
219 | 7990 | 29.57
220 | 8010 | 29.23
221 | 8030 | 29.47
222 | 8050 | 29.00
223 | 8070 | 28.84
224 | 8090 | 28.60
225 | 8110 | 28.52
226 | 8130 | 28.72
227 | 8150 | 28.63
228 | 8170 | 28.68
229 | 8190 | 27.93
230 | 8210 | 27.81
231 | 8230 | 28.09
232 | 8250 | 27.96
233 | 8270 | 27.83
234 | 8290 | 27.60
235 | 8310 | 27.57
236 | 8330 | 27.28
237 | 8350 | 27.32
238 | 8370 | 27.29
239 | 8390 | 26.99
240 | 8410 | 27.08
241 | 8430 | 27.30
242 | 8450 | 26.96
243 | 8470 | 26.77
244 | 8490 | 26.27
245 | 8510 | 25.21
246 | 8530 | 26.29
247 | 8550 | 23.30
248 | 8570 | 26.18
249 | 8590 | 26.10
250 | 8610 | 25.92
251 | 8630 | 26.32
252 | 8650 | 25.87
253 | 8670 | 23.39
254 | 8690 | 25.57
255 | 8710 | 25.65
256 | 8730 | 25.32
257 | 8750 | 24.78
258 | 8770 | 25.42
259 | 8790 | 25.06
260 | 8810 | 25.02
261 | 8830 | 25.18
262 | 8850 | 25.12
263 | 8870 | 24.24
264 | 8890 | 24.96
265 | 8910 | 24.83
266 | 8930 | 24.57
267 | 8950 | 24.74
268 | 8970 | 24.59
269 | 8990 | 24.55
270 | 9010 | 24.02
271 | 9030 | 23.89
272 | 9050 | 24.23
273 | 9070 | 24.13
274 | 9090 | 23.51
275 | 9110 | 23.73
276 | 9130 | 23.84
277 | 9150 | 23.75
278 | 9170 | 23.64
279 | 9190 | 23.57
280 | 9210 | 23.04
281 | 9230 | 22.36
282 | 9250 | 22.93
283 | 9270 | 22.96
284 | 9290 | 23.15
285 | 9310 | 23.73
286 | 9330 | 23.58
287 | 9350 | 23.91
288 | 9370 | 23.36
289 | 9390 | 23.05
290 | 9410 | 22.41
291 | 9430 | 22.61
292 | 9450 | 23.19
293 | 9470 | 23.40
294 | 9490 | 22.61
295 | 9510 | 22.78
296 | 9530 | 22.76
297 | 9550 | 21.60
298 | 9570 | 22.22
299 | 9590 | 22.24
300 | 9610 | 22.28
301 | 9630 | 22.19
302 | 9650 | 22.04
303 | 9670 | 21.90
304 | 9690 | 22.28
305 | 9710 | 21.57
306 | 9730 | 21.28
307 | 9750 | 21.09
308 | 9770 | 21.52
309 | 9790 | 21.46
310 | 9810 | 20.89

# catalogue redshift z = 0.000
